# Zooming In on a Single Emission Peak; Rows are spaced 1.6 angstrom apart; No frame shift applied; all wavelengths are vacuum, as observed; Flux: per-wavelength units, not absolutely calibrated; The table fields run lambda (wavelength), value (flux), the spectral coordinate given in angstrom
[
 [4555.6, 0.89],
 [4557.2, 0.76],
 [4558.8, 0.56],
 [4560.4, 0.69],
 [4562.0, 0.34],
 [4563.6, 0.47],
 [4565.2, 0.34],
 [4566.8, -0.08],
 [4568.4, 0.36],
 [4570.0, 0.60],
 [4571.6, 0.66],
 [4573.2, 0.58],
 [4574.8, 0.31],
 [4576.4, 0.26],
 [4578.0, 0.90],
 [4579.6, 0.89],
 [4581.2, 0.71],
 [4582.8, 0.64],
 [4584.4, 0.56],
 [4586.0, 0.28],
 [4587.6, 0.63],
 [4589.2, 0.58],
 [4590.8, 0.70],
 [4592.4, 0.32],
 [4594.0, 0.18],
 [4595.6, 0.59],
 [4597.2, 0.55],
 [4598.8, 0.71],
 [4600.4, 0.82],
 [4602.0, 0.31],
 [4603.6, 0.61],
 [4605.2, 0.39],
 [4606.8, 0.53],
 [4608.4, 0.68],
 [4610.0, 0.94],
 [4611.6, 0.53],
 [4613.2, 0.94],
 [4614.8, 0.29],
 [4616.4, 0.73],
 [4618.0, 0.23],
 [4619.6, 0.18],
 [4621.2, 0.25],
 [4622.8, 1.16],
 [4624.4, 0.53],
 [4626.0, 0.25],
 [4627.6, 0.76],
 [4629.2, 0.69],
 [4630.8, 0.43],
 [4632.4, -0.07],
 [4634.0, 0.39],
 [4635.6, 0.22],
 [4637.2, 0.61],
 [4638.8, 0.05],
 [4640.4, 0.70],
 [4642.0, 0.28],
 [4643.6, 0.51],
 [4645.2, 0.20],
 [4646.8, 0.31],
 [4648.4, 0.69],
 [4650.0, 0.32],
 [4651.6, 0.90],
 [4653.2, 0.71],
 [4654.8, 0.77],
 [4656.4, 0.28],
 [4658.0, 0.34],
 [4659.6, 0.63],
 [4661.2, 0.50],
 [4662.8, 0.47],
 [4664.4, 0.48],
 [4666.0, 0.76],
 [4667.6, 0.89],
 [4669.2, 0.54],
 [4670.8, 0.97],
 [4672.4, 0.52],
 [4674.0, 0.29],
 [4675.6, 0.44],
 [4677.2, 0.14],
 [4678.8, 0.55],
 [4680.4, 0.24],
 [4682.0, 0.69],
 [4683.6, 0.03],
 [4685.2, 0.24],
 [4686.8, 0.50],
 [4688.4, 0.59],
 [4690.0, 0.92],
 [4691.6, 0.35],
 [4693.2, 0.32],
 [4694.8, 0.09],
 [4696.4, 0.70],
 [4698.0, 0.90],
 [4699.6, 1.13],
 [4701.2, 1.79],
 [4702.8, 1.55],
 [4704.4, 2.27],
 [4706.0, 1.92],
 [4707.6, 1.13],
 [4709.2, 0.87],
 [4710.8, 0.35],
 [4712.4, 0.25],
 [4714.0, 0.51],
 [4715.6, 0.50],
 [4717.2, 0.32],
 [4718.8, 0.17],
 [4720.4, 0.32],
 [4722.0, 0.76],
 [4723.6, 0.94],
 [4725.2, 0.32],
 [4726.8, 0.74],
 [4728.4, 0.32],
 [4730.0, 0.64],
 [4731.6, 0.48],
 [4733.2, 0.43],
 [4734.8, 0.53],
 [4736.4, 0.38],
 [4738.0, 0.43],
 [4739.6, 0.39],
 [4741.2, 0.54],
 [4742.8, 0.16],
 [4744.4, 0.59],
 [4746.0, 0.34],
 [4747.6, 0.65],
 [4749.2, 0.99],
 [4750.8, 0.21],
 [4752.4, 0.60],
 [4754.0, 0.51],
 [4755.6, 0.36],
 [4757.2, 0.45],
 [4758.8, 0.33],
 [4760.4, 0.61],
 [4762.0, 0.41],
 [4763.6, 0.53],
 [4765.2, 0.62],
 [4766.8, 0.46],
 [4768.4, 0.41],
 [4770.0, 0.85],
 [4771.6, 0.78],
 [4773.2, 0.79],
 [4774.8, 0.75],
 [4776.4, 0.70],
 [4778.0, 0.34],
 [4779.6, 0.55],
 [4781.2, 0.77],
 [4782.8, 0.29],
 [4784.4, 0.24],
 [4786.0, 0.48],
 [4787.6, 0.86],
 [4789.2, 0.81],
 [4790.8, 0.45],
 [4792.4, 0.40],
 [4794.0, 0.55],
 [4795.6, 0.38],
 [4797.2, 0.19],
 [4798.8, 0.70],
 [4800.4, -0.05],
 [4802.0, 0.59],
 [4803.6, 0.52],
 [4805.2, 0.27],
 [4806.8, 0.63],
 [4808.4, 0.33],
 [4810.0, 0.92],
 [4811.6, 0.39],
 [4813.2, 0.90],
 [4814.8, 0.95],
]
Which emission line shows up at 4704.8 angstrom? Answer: [O II]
